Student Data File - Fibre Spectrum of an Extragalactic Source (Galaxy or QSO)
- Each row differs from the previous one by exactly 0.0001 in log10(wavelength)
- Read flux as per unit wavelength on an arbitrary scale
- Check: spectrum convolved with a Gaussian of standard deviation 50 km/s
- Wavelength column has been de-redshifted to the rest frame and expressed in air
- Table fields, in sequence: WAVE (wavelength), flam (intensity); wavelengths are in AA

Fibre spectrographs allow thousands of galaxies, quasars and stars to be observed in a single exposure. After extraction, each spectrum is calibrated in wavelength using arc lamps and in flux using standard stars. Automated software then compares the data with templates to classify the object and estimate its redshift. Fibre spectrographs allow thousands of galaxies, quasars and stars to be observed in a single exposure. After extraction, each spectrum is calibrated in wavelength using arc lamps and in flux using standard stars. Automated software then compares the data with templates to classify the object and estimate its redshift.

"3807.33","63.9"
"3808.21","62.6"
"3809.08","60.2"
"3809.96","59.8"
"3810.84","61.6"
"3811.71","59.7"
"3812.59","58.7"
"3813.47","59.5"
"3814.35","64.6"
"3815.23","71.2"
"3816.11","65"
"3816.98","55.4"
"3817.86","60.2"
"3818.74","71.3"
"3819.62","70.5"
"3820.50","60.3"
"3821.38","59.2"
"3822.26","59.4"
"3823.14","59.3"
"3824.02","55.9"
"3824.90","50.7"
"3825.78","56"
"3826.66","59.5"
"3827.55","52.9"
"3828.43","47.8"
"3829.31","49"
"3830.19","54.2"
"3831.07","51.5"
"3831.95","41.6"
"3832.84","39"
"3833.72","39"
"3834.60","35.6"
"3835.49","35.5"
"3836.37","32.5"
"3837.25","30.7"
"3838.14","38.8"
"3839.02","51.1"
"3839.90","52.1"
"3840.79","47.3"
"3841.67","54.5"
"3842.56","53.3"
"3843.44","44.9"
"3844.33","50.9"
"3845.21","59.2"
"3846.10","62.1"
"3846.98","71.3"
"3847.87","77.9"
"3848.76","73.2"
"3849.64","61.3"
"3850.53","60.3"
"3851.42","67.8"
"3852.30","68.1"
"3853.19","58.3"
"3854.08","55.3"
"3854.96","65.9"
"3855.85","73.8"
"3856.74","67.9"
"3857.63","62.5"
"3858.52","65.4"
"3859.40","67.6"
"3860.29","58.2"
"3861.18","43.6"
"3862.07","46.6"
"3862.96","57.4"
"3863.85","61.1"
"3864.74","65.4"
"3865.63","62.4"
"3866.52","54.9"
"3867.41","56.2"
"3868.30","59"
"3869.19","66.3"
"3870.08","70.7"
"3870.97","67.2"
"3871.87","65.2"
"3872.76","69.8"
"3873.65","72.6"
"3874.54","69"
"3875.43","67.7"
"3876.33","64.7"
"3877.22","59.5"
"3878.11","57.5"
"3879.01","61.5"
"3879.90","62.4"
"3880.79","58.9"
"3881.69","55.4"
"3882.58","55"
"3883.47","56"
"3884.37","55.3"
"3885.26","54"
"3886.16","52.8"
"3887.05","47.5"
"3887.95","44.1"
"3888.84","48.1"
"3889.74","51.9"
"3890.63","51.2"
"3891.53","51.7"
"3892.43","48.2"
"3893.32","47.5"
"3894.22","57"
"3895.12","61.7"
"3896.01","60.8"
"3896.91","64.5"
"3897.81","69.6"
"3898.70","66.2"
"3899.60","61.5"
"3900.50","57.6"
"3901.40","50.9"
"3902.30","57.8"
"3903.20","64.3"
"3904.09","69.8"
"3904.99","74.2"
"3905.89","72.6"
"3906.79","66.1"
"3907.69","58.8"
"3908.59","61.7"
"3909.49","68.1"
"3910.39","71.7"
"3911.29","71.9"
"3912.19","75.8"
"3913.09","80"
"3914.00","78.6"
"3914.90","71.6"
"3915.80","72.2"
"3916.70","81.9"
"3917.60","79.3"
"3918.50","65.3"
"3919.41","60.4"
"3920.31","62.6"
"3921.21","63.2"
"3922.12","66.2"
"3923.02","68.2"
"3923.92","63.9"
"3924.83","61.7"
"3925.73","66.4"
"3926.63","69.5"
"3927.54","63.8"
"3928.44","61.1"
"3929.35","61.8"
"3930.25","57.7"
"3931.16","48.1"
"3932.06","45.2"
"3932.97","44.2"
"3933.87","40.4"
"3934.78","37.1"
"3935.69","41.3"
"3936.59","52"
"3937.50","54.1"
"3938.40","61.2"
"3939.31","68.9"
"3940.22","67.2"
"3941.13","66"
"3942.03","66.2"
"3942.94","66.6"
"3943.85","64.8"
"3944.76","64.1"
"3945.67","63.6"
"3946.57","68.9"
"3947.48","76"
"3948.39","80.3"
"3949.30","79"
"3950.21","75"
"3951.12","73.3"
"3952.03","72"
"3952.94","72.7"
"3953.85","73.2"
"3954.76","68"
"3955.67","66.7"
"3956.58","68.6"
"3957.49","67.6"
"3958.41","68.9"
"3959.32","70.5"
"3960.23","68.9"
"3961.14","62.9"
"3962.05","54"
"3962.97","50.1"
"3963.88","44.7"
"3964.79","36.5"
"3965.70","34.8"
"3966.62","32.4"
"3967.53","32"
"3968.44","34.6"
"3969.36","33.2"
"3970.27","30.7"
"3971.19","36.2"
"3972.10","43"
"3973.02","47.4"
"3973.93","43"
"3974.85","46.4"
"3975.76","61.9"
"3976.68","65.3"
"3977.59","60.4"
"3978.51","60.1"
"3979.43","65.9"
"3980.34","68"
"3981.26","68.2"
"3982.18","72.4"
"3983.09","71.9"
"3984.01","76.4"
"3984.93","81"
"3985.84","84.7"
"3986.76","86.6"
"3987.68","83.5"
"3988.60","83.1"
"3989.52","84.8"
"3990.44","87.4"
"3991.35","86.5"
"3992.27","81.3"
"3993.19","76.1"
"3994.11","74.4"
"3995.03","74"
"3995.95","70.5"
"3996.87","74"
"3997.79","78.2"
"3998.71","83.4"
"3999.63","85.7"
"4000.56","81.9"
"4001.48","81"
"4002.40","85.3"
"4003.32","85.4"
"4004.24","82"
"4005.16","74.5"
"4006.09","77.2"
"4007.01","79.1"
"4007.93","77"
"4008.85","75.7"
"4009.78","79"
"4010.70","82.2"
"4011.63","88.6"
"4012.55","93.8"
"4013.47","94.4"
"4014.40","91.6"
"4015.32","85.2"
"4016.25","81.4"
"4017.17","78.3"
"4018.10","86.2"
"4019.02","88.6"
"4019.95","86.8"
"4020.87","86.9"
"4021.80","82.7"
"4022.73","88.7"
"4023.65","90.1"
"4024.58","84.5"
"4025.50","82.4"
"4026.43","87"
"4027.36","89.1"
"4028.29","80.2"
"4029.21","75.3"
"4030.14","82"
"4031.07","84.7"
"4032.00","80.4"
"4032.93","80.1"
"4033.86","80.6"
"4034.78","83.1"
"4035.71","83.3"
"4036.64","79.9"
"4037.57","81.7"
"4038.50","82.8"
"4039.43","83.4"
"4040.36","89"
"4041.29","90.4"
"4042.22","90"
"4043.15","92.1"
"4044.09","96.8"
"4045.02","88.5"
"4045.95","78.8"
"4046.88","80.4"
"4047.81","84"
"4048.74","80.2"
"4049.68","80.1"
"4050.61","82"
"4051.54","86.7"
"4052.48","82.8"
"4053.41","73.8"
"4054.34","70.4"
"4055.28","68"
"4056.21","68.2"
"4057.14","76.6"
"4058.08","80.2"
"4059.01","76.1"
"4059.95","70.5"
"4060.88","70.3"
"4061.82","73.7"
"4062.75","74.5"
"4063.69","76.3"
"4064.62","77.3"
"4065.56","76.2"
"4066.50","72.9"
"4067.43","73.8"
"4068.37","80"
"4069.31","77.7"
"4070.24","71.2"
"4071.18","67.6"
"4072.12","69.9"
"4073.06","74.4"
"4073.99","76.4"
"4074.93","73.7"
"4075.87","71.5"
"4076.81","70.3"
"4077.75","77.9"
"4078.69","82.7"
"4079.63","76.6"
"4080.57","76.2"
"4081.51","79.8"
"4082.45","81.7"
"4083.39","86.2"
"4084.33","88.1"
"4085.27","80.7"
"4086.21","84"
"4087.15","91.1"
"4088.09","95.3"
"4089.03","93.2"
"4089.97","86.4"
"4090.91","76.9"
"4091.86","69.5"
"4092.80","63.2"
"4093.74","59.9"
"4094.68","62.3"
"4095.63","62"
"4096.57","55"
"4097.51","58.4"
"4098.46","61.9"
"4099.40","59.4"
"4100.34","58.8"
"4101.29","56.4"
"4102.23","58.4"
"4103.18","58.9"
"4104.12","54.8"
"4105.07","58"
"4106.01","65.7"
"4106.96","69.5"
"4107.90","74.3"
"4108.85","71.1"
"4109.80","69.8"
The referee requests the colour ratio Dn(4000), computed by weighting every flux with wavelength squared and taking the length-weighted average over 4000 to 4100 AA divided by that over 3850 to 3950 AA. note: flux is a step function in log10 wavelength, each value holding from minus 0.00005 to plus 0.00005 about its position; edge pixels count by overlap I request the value 1.38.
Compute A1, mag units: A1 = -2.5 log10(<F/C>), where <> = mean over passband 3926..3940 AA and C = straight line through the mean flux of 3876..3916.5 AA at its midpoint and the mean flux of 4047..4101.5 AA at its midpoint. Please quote 0.18 mag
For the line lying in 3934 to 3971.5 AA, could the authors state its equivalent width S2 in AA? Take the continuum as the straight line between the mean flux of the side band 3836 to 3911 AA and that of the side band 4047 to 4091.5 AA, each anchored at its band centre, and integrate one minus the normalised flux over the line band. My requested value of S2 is 4.6 AA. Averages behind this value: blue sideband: 59.4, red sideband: 78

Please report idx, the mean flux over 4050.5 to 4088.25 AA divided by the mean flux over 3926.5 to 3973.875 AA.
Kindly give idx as 1.3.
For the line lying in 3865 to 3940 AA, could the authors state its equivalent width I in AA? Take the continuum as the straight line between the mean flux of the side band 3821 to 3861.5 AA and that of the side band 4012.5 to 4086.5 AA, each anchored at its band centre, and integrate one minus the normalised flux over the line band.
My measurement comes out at 1.4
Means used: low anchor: 54.9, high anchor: 80.7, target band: 61.2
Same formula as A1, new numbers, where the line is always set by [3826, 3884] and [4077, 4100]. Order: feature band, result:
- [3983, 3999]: -0.18 mag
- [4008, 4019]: -0.22 mag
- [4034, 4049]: -0.19 mag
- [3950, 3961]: -0.08 mag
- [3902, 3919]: -0.15 mag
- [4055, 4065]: -0.01 mag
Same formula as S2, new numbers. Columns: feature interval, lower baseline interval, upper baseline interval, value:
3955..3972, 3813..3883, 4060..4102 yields 4.1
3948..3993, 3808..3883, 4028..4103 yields 3.7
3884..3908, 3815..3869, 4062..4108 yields 0.8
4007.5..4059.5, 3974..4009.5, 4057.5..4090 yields -4.2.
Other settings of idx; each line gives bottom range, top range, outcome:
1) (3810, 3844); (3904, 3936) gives 1.21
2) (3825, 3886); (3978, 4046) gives 1.43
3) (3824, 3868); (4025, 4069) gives 1.46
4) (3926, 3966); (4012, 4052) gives 1.38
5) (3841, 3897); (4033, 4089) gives 1.33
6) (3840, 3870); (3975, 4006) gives 1.26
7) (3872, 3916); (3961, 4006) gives 1.06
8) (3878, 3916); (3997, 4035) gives 1.37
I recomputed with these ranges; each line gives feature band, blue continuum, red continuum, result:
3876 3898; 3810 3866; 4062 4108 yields 1.53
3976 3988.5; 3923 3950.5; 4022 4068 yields -0.58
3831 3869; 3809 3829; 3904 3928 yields 4.47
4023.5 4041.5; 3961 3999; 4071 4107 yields -4.43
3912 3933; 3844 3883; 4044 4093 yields 0.45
